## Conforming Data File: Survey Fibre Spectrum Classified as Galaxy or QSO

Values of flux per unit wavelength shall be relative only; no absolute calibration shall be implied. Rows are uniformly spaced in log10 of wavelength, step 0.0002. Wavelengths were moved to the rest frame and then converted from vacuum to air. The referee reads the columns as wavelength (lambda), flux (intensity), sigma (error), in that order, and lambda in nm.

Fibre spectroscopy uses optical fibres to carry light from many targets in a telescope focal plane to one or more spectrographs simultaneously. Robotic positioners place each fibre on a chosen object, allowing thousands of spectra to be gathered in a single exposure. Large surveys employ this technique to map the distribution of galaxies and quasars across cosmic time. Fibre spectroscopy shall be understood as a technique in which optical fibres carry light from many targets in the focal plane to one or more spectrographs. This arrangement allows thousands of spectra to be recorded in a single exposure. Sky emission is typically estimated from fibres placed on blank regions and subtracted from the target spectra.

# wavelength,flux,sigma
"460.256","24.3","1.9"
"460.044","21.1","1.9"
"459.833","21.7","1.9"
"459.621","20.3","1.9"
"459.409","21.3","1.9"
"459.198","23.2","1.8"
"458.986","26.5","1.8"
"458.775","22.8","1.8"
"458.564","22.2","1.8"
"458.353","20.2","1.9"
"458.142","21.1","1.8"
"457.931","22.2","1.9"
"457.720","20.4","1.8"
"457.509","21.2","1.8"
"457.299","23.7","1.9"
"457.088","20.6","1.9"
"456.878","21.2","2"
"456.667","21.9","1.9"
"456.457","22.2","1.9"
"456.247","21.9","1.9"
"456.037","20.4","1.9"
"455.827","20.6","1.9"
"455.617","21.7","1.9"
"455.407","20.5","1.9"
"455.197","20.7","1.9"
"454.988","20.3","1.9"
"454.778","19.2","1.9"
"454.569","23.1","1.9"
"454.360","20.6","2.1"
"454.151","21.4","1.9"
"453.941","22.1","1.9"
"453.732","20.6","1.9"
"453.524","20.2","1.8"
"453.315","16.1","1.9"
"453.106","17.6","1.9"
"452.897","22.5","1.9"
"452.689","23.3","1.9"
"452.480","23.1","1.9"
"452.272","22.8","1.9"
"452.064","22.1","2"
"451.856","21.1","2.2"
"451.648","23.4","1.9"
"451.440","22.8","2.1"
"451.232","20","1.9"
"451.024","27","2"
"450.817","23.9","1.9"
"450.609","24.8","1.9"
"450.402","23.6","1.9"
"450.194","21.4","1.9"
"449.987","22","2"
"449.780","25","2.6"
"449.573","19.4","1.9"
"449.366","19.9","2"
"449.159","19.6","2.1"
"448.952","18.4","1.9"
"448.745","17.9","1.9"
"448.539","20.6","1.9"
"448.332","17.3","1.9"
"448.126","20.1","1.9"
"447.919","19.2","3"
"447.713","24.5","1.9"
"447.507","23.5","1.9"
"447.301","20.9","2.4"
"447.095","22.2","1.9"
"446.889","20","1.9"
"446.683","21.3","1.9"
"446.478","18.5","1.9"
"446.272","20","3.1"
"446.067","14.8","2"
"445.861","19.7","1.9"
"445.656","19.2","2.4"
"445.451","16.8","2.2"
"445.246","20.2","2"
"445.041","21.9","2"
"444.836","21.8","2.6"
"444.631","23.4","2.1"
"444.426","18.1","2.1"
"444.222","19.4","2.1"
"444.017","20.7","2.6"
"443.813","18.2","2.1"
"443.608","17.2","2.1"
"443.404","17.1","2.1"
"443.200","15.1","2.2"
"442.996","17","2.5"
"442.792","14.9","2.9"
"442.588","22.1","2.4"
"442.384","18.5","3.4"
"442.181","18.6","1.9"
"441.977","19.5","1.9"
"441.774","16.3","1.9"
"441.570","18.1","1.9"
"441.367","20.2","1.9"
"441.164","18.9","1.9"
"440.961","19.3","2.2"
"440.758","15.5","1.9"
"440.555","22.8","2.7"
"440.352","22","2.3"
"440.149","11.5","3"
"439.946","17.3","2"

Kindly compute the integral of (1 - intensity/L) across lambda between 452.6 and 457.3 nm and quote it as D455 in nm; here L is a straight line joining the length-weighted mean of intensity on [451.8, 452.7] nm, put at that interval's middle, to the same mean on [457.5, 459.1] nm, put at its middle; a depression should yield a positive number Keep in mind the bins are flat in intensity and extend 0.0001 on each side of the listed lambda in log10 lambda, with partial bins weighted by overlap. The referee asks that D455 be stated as 0.297 nm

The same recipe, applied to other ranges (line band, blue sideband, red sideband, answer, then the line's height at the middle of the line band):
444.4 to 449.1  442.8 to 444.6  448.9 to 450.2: -0.15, 19.5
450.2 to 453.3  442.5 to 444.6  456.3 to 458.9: -0.35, 20.2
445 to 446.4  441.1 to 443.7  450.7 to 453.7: 0.03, 19.3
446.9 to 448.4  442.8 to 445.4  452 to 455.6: -0.11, 19.7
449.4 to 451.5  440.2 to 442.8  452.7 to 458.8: -0.27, 20.3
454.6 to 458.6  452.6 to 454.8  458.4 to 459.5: 0.15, 22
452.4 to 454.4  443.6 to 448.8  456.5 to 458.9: 0.03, 21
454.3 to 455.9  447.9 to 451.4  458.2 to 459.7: 0.08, 21.9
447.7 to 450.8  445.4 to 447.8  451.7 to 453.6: -0.05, 20.6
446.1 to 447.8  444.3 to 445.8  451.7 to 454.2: -0.05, 20.4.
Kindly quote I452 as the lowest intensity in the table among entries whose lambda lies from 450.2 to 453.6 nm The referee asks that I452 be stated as 16.1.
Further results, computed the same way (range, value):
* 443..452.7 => 14.8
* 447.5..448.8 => 17.3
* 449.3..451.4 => 19.4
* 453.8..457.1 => 19.2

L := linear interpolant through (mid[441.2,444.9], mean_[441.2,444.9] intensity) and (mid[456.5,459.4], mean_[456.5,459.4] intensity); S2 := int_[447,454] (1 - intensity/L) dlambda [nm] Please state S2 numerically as -0.37 nm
